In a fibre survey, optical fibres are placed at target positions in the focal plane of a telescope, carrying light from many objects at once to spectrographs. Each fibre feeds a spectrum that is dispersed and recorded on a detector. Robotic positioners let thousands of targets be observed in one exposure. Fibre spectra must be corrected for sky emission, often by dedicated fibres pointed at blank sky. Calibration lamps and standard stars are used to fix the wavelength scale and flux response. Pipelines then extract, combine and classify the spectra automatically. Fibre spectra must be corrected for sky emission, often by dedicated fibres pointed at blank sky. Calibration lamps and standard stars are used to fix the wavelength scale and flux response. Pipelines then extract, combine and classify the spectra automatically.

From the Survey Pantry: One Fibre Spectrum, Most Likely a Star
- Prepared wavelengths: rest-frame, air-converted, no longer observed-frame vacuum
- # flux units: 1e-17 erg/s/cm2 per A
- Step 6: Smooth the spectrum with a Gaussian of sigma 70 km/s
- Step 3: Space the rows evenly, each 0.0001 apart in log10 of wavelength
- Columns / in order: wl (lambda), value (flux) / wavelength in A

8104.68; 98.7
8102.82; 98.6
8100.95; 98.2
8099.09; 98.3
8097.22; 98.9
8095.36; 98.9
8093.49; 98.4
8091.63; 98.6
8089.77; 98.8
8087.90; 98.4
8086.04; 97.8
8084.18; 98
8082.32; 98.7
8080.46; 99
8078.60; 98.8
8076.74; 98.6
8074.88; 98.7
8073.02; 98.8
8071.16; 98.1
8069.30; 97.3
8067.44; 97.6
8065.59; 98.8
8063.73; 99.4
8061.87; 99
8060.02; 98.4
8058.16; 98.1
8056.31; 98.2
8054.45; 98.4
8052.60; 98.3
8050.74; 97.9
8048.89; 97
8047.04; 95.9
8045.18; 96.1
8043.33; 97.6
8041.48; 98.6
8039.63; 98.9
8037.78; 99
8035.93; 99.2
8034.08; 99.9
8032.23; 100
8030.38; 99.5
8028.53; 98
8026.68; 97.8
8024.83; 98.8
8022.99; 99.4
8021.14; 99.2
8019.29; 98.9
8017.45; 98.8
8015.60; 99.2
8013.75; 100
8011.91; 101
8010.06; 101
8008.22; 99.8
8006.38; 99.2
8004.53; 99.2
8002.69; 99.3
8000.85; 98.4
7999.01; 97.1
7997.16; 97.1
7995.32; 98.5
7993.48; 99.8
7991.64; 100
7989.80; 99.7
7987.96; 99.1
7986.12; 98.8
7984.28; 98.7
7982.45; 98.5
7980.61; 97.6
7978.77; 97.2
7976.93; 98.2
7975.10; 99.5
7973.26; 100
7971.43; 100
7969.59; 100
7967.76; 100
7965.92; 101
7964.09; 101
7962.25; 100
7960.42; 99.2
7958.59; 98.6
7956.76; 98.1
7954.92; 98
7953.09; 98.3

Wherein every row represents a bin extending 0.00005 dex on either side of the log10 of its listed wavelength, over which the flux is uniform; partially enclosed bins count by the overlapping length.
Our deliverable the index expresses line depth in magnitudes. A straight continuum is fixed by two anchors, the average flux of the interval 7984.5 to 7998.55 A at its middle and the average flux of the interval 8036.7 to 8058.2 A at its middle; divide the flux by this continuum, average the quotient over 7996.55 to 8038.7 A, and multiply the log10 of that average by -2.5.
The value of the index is -0.01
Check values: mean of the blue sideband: 98.9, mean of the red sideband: 97.9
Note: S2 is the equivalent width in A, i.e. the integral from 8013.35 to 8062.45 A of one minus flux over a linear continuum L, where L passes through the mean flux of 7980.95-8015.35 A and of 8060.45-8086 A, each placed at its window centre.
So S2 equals 0.2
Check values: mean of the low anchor 99.2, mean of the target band 98.5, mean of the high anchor 98.5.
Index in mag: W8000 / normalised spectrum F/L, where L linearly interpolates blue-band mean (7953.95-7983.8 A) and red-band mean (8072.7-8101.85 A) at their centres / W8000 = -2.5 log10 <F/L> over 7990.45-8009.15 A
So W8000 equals 0.00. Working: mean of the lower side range 99.2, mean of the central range 98.9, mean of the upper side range 98.6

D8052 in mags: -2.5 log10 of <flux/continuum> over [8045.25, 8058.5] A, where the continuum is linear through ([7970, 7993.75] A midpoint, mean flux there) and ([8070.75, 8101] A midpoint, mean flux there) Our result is 0.01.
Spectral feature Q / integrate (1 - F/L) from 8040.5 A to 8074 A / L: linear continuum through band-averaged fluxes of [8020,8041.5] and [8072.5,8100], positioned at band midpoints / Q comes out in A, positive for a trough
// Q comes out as 0.3 A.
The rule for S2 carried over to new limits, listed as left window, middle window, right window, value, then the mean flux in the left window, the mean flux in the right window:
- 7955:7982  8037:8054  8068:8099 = 0.2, 99.2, 98.4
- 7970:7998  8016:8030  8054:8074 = 0.0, 98.9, 98.4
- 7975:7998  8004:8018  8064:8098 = -0.2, 98.7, 98.5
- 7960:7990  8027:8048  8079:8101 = 0.1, 99.3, 98.5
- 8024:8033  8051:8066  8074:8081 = 0.0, 98.7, 98.8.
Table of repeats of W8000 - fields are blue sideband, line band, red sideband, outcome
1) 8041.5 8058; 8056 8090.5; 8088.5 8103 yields 0.00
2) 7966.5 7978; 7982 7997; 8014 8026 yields 0.00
